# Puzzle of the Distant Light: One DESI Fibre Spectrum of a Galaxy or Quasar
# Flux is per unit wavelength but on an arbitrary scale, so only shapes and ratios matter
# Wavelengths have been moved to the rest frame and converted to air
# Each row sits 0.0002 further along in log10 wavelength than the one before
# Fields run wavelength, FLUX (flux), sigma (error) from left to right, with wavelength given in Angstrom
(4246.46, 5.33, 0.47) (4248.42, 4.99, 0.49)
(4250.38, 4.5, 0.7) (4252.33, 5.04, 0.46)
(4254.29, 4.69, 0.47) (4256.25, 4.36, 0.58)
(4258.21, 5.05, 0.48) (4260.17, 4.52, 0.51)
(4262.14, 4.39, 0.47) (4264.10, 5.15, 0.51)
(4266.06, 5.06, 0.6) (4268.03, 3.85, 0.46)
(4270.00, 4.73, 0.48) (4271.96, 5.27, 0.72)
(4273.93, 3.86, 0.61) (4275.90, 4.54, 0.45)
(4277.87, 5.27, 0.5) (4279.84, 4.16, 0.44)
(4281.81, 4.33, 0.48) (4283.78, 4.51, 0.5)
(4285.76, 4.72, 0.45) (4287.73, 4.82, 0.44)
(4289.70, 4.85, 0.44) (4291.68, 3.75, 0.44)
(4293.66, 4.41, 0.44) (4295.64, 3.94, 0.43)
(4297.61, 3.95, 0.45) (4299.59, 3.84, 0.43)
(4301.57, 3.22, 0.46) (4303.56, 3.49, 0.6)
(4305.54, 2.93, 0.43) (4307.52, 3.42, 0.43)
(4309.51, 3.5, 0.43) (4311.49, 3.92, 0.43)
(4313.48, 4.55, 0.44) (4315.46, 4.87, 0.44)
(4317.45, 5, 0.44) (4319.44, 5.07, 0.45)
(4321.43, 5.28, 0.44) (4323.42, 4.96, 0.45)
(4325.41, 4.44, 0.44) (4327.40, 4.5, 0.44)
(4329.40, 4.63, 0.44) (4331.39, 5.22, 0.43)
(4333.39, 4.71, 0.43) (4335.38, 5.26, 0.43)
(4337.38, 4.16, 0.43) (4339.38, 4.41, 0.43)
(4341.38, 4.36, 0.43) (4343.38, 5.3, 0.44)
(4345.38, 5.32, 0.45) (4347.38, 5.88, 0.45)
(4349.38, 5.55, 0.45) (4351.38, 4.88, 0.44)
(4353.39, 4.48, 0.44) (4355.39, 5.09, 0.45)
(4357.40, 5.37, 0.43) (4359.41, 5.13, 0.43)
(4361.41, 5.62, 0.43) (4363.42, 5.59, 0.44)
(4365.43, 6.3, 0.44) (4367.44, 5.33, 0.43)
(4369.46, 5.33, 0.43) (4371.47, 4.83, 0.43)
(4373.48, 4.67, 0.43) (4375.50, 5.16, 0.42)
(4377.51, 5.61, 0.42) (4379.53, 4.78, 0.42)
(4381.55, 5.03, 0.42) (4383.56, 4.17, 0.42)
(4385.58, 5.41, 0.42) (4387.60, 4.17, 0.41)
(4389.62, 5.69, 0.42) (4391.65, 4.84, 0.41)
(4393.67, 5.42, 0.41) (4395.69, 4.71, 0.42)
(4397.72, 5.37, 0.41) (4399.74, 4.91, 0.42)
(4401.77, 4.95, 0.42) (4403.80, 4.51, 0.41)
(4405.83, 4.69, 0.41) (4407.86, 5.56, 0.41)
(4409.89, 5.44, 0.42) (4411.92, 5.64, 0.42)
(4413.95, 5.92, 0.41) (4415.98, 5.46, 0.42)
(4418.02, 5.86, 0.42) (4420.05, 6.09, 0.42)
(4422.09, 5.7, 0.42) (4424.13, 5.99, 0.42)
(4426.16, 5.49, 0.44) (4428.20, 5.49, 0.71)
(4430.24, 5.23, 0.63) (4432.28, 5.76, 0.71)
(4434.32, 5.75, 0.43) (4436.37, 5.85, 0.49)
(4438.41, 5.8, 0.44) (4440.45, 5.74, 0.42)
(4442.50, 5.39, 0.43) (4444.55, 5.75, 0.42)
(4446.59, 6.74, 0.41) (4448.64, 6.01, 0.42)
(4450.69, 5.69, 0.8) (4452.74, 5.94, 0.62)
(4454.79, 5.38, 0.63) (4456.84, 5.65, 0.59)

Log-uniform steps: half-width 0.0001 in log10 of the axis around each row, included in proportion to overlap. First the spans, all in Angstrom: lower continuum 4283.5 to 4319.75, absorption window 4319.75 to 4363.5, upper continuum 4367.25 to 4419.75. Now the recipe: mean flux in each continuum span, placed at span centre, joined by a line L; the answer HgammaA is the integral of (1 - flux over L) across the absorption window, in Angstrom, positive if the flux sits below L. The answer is -4.1 Angstrom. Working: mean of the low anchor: 4.12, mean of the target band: 5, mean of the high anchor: 5.14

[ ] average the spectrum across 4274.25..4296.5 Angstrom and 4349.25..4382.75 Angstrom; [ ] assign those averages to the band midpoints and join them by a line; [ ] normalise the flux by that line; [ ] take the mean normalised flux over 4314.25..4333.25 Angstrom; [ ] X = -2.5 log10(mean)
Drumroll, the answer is -0.01 mag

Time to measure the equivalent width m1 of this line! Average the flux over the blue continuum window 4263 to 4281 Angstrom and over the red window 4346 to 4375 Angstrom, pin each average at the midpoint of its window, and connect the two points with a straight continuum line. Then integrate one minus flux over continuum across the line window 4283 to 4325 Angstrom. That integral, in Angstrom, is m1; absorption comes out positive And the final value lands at 5.52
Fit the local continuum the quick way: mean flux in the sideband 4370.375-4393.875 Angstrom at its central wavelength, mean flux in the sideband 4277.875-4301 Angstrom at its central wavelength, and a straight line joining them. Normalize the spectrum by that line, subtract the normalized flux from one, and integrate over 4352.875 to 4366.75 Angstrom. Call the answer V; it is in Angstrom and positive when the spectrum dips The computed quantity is -1.7 Angstrom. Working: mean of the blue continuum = 4.32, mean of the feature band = 5.4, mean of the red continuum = 4.97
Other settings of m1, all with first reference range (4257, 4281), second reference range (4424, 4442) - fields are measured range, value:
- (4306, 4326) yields 1.9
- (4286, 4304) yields 2.7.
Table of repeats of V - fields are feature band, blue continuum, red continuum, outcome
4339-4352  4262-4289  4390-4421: -0.4 Angstrom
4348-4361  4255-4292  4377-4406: -0.8 Angstrom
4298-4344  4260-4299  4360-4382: 4.6 Angstrom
